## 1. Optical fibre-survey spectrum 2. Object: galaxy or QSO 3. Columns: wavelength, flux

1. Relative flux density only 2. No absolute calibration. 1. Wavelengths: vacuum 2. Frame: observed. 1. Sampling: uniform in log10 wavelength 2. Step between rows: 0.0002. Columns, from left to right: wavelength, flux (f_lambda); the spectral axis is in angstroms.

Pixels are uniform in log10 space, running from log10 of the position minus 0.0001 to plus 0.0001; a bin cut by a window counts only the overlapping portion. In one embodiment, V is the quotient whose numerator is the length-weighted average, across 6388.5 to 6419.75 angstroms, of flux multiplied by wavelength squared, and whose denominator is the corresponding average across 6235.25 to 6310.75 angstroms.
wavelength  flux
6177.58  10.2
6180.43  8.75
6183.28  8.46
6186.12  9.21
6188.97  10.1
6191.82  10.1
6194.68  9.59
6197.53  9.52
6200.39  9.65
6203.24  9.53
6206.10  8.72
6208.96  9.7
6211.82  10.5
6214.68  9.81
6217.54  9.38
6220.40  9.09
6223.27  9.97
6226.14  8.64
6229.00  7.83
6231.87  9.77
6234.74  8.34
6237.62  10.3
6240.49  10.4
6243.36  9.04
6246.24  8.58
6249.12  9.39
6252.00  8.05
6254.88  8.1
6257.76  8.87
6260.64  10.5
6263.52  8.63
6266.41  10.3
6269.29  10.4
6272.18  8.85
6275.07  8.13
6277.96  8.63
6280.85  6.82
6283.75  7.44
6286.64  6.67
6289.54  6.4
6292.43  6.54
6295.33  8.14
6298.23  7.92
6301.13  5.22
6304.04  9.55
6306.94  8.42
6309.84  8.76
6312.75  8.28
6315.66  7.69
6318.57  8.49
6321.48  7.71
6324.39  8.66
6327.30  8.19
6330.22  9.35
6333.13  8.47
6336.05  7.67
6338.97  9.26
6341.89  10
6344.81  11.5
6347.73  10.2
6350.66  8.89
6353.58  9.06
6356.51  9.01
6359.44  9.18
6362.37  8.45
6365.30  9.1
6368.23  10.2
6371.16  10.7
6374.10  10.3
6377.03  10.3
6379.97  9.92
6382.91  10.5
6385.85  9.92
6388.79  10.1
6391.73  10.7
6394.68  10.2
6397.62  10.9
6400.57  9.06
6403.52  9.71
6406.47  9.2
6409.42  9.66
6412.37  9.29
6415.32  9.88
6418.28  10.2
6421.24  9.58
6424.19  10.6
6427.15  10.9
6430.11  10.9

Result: 1.22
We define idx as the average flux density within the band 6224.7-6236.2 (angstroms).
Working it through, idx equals 8.64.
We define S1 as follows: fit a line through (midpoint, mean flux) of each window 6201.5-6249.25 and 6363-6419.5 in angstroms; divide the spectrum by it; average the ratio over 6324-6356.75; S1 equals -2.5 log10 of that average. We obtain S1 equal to 0.065 mag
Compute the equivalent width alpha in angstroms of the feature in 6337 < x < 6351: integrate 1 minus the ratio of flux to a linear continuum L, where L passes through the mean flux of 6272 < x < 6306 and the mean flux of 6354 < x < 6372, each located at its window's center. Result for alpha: -1.7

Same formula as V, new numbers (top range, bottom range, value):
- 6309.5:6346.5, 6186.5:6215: 0.94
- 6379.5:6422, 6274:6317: 1.34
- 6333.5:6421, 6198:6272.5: 1.09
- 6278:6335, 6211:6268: 0.87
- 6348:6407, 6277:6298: 1.39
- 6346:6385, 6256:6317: 1.21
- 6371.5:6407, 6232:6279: 1.15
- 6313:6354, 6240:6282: 1.02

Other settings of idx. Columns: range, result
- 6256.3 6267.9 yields 9.58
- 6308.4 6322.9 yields 8.18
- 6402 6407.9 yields 9.45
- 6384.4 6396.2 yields 10.2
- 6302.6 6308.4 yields 9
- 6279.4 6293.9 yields 6.78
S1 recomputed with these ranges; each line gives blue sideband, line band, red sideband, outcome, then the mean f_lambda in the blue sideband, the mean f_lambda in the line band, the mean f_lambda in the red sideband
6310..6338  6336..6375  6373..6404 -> -0.04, 8.32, 9.59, 10.2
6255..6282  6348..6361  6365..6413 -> 0.07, 9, 9.13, 10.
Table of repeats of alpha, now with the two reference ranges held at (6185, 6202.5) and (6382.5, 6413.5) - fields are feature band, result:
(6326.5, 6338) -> 1.6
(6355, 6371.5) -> 0.9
